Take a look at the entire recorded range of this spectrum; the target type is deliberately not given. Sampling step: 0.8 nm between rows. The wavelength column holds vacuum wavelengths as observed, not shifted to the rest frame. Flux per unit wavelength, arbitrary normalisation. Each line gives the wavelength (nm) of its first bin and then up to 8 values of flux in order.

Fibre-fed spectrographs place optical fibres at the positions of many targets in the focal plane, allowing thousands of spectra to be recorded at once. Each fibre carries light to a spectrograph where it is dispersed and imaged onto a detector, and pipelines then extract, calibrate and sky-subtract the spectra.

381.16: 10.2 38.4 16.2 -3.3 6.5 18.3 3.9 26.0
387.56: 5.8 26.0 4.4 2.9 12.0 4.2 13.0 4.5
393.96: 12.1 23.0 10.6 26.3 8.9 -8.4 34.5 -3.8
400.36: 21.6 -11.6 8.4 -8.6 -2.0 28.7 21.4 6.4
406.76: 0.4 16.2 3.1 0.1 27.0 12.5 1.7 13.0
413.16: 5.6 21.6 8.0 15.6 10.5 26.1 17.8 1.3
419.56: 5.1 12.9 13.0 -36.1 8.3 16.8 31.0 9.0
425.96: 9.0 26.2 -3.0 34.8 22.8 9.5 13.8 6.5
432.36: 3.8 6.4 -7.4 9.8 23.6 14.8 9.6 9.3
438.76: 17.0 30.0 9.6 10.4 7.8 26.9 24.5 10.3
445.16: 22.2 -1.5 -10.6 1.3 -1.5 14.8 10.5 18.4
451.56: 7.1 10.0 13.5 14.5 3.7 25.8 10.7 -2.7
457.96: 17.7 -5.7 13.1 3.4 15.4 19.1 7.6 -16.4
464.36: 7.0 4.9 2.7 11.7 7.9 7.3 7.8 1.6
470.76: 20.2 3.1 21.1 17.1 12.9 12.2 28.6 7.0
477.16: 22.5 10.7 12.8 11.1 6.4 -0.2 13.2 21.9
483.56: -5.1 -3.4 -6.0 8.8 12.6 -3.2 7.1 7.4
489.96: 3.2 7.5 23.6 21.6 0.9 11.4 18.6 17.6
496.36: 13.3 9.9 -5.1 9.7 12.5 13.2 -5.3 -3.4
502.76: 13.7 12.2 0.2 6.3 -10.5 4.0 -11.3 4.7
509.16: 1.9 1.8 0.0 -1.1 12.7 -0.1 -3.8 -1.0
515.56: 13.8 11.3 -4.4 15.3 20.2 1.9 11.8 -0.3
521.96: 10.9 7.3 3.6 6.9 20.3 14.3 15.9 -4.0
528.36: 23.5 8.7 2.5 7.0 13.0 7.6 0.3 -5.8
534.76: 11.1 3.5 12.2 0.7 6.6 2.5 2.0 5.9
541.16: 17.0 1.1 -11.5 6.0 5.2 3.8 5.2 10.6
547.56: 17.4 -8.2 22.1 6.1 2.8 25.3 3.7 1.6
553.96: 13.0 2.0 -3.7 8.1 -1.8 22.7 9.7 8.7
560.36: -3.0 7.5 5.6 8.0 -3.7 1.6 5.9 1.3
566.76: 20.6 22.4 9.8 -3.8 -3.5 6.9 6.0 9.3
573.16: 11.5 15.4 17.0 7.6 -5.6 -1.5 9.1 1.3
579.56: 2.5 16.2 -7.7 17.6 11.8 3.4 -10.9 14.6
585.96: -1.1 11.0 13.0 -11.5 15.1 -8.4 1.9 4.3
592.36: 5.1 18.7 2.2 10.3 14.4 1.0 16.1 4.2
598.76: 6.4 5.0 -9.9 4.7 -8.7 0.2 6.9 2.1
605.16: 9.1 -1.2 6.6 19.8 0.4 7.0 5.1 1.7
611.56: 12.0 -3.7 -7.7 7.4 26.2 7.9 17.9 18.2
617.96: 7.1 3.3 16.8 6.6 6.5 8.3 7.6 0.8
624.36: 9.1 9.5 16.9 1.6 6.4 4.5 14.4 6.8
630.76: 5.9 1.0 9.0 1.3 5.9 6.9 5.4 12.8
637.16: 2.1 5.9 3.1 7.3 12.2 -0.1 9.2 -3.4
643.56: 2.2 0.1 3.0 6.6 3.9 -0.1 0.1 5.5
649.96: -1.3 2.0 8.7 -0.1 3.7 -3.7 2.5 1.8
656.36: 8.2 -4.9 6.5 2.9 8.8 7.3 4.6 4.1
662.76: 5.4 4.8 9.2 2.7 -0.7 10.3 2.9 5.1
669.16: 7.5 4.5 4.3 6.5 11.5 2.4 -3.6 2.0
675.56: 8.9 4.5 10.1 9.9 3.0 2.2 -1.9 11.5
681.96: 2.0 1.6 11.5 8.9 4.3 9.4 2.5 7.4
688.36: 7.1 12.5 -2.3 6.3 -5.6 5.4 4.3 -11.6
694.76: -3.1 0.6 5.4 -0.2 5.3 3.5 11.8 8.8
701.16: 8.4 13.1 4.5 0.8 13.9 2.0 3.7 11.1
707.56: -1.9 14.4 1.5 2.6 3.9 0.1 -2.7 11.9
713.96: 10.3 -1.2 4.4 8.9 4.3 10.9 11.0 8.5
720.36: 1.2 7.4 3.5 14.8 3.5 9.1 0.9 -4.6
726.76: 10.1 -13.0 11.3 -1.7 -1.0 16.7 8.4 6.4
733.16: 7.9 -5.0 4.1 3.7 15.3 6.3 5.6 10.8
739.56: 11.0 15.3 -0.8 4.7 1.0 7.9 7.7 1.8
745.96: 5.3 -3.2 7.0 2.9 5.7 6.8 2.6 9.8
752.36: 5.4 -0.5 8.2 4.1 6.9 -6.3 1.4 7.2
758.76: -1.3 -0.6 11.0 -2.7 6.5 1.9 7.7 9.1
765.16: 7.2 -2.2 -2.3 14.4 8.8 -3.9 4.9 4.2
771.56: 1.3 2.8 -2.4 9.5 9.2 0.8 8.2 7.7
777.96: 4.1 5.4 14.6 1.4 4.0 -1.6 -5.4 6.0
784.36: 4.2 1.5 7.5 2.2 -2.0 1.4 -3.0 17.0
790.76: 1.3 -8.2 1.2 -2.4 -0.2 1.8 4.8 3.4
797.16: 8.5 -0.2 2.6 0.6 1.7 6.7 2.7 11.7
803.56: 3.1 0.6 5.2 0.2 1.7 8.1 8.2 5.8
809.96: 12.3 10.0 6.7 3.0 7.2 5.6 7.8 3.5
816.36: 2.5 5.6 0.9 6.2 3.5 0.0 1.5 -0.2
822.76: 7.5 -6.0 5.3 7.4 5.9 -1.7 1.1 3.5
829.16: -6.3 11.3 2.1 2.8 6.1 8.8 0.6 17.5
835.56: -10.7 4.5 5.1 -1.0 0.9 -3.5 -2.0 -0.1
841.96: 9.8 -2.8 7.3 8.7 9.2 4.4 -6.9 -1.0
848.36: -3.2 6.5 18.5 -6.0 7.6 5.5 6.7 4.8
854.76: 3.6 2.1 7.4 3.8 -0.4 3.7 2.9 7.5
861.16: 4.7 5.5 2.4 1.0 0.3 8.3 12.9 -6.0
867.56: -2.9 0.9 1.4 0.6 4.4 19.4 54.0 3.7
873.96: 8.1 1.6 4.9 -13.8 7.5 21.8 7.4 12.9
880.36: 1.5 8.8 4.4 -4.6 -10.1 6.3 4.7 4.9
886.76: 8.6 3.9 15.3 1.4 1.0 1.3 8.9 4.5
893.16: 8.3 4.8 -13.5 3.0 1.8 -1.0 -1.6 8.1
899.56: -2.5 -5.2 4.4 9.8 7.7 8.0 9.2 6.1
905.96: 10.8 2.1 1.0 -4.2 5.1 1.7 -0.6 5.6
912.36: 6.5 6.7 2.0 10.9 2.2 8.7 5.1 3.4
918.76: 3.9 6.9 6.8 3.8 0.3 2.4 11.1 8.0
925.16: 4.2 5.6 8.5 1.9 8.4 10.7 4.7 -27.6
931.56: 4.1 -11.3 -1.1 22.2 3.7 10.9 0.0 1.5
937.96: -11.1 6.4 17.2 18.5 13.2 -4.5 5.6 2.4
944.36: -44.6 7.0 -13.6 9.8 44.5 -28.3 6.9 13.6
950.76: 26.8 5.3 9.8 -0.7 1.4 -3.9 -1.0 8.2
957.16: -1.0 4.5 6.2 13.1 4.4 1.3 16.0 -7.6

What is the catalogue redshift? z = 1.34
